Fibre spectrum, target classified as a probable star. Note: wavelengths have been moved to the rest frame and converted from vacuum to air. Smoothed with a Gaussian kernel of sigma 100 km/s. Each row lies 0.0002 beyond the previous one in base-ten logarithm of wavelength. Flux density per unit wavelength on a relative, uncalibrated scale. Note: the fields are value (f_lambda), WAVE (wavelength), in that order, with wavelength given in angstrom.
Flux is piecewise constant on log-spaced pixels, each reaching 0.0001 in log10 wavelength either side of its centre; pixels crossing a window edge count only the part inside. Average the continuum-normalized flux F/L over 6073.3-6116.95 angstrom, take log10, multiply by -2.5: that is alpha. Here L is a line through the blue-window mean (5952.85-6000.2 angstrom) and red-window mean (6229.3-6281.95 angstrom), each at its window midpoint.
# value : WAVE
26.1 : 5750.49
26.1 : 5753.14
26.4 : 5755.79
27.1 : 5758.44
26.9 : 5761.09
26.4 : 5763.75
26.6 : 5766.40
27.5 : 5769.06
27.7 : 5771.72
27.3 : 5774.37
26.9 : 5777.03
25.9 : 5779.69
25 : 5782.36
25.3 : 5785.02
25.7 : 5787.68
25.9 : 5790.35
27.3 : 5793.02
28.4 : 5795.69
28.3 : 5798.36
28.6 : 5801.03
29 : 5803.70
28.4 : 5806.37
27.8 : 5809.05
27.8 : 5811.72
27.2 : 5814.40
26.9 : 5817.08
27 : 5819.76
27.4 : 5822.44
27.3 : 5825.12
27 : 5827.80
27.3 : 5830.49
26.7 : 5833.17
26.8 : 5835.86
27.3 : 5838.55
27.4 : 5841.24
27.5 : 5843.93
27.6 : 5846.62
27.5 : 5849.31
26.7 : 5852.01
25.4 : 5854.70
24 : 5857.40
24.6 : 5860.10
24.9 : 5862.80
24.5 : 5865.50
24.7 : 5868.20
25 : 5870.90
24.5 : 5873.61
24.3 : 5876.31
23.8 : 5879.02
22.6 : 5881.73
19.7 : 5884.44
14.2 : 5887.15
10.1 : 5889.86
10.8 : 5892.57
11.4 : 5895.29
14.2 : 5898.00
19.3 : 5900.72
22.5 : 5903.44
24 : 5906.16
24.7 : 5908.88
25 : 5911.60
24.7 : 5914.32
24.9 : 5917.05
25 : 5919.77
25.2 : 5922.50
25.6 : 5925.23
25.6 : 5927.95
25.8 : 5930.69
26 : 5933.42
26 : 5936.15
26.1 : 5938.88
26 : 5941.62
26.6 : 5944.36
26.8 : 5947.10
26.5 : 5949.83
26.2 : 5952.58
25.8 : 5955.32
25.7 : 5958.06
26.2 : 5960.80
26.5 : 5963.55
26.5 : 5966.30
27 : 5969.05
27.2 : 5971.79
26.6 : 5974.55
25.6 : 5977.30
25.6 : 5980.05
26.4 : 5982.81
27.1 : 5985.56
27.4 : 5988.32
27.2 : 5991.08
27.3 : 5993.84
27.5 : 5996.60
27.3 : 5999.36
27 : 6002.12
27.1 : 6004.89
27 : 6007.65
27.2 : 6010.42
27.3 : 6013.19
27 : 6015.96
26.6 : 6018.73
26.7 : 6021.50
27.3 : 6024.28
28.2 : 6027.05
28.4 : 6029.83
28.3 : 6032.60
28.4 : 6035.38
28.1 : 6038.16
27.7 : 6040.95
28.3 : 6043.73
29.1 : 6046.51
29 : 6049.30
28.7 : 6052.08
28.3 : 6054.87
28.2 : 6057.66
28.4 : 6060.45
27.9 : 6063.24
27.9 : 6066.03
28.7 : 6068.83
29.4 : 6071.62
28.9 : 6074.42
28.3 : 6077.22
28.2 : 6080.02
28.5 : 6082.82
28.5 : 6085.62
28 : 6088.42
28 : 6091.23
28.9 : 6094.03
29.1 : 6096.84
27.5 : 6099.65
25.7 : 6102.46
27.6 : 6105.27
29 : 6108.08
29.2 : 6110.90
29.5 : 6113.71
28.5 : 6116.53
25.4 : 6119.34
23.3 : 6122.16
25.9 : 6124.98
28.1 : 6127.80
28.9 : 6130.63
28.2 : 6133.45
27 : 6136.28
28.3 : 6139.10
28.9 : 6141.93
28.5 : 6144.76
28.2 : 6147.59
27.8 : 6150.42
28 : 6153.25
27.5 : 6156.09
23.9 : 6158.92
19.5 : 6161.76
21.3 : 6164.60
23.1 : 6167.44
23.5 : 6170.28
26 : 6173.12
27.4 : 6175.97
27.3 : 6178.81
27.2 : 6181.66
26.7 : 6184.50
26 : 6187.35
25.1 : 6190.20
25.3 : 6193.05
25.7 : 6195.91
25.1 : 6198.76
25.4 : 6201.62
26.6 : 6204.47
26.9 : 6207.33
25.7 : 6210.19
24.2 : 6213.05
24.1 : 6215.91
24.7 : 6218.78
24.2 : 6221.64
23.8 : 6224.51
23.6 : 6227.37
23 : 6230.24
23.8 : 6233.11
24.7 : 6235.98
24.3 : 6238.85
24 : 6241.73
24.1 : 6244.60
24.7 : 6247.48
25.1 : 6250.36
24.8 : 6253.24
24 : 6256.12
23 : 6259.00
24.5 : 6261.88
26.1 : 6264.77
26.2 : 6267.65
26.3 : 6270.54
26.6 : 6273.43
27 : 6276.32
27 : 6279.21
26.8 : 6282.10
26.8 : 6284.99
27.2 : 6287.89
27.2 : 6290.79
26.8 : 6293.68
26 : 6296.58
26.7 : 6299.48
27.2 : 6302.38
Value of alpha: -0.10 mag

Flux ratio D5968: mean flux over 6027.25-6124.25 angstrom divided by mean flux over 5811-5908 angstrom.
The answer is 1.19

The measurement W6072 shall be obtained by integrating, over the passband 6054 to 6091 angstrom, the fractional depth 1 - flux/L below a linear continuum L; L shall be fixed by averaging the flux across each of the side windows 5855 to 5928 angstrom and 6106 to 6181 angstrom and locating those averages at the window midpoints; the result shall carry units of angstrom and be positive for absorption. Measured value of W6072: -4.6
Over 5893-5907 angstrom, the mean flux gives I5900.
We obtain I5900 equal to 17.6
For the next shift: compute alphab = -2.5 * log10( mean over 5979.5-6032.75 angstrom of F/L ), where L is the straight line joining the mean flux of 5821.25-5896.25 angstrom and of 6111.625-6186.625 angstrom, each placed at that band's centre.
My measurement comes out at -0.09 mag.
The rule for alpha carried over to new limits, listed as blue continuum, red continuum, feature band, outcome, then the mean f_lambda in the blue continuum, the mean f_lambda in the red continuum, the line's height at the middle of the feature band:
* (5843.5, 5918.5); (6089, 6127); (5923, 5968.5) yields -0.11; 22.2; 27.5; 23.7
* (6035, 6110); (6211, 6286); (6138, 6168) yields 0.03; 28.3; 24.9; 26.7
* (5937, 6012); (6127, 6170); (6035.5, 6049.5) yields -0.07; 26.6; 26.4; 26.5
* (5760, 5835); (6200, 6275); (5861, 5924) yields 0.24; 27.1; 24.8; 26.6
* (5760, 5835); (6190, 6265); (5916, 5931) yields 0.04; 27.1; 24.7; 26.4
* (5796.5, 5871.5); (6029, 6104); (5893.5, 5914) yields 0.33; 26.8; 28.3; 27.3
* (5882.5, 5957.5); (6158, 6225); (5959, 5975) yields -0.16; 22.6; 25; 23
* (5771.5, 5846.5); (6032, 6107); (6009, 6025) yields 0.04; 27.2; 28.3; 28.1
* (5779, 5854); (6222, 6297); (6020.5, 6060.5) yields -0.08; 27.2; 25.3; 26.2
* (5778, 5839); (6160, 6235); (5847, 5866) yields 0.06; 27.1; 24.8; 26.9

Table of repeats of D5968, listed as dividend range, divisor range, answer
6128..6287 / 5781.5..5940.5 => 1.04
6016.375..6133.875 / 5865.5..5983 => 1.18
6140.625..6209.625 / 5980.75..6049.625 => 0.94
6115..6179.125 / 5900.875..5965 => 1.03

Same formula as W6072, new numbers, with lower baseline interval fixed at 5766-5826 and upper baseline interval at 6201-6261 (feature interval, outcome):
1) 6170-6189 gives -1.3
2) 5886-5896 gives 5.6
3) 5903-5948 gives 1.7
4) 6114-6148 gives -3.2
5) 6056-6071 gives -1.6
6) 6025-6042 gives -1.6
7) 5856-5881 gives 2.2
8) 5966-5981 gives -0.2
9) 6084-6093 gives -1.0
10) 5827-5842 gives -0.1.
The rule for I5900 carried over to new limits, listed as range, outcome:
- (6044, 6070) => 28.5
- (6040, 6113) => 28.4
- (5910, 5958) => 25.7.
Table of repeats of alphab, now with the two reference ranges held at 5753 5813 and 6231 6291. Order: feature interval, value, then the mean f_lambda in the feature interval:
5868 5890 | 0.24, 21.4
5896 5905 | 0.41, 18.3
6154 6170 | 0.11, 23.3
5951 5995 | 0.00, 26.5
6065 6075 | -0.11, 28.7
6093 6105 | -0.07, 27.7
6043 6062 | -0.10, 28.6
